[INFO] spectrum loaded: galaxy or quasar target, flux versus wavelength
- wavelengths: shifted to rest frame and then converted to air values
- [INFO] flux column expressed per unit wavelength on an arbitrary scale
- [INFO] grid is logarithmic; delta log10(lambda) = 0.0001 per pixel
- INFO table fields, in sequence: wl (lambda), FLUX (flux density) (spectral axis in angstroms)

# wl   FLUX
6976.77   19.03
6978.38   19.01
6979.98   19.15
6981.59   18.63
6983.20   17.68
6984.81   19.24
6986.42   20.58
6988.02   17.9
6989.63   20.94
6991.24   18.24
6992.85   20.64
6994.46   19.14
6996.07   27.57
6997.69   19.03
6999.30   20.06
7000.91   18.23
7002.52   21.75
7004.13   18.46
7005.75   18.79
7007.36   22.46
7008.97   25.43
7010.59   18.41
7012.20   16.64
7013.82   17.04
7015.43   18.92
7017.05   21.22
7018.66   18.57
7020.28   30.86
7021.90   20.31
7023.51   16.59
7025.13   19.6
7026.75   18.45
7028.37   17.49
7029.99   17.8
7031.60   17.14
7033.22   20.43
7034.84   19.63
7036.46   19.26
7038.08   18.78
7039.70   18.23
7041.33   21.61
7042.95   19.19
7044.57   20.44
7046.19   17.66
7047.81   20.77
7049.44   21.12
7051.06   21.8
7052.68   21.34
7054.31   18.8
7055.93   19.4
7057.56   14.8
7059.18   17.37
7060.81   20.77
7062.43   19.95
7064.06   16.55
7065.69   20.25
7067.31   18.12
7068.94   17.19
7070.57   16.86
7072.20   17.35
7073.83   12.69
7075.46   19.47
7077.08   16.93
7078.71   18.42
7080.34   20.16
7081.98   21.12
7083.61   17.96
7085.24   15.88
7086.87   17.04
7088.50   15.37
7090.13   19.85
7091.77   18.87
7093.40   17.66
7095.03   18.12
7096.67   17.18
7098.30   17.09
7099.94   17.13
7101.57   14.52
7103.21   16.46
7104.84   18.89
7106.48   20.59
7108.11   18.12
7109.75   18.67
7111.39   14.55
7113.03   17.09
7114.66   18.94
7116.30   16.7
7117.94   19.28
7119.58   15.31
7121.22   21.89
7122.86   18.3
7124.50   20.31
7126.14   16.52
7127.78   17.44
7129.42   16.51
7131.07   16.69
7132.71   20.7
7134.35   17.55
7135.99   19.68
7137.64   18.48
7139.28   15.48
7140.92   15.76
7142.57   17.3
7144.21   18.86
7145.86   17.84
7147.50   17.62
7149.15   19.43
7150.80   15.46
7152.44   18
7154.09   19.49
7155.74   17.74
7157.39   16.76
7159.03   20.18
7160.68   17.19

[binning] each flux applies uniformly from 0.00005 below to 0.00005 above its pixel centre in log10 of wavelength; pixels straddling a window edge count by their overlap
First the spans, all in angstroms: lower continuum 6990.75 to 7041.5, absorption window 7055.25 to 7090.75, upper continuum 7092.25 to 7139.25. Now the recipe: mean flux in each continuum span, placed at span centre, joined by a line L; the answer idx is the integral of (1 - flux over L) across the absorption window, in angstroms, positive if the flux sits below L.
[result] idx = 1.6 angstroms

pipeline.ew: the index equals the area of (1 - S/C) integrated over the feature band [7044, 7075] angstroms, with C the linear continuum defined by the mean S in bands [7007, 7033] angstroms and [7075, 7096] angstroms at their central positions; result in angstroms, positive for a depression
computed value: 0.4 angstroms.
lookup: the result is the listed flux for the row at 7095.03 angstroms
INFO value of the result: 18.12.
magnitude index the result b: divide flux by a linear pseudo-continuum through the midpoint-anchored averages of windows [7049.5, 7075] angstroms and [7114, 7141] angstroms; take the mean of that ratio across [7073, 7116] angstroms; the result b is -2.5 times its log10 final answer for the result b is 0.03 mag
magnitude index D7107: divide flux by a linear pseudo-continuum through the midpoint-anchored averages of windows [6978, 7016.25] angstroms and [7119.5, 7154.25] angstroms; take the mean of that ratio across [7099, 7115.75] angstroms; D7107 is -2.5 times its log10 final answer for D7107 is 0.05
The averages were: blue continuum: 19.8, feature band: 17.5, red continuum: 18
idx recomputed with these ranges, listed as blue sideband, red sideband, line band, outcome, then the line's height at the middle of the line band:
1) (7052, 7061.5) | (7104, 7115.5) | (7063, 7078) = 1.0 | 18.5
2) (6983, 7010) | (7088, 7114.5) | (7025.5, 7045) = 0.3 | 19.4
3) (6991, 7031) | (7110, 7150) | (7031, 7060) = 0.1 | 19.4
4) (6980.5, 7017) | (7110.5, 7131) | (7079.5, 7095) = 0.1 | 18.3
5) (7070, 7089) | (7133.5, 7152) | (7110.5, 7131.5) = -0.1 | 17.6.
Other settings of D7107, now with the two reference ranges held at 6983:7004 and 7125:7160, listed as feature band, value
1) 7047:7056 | -0.08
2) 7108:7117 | 0.06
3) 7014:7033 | 0.00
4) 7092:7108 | 0.05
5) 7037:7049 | -0.01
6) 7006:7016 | 0.00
